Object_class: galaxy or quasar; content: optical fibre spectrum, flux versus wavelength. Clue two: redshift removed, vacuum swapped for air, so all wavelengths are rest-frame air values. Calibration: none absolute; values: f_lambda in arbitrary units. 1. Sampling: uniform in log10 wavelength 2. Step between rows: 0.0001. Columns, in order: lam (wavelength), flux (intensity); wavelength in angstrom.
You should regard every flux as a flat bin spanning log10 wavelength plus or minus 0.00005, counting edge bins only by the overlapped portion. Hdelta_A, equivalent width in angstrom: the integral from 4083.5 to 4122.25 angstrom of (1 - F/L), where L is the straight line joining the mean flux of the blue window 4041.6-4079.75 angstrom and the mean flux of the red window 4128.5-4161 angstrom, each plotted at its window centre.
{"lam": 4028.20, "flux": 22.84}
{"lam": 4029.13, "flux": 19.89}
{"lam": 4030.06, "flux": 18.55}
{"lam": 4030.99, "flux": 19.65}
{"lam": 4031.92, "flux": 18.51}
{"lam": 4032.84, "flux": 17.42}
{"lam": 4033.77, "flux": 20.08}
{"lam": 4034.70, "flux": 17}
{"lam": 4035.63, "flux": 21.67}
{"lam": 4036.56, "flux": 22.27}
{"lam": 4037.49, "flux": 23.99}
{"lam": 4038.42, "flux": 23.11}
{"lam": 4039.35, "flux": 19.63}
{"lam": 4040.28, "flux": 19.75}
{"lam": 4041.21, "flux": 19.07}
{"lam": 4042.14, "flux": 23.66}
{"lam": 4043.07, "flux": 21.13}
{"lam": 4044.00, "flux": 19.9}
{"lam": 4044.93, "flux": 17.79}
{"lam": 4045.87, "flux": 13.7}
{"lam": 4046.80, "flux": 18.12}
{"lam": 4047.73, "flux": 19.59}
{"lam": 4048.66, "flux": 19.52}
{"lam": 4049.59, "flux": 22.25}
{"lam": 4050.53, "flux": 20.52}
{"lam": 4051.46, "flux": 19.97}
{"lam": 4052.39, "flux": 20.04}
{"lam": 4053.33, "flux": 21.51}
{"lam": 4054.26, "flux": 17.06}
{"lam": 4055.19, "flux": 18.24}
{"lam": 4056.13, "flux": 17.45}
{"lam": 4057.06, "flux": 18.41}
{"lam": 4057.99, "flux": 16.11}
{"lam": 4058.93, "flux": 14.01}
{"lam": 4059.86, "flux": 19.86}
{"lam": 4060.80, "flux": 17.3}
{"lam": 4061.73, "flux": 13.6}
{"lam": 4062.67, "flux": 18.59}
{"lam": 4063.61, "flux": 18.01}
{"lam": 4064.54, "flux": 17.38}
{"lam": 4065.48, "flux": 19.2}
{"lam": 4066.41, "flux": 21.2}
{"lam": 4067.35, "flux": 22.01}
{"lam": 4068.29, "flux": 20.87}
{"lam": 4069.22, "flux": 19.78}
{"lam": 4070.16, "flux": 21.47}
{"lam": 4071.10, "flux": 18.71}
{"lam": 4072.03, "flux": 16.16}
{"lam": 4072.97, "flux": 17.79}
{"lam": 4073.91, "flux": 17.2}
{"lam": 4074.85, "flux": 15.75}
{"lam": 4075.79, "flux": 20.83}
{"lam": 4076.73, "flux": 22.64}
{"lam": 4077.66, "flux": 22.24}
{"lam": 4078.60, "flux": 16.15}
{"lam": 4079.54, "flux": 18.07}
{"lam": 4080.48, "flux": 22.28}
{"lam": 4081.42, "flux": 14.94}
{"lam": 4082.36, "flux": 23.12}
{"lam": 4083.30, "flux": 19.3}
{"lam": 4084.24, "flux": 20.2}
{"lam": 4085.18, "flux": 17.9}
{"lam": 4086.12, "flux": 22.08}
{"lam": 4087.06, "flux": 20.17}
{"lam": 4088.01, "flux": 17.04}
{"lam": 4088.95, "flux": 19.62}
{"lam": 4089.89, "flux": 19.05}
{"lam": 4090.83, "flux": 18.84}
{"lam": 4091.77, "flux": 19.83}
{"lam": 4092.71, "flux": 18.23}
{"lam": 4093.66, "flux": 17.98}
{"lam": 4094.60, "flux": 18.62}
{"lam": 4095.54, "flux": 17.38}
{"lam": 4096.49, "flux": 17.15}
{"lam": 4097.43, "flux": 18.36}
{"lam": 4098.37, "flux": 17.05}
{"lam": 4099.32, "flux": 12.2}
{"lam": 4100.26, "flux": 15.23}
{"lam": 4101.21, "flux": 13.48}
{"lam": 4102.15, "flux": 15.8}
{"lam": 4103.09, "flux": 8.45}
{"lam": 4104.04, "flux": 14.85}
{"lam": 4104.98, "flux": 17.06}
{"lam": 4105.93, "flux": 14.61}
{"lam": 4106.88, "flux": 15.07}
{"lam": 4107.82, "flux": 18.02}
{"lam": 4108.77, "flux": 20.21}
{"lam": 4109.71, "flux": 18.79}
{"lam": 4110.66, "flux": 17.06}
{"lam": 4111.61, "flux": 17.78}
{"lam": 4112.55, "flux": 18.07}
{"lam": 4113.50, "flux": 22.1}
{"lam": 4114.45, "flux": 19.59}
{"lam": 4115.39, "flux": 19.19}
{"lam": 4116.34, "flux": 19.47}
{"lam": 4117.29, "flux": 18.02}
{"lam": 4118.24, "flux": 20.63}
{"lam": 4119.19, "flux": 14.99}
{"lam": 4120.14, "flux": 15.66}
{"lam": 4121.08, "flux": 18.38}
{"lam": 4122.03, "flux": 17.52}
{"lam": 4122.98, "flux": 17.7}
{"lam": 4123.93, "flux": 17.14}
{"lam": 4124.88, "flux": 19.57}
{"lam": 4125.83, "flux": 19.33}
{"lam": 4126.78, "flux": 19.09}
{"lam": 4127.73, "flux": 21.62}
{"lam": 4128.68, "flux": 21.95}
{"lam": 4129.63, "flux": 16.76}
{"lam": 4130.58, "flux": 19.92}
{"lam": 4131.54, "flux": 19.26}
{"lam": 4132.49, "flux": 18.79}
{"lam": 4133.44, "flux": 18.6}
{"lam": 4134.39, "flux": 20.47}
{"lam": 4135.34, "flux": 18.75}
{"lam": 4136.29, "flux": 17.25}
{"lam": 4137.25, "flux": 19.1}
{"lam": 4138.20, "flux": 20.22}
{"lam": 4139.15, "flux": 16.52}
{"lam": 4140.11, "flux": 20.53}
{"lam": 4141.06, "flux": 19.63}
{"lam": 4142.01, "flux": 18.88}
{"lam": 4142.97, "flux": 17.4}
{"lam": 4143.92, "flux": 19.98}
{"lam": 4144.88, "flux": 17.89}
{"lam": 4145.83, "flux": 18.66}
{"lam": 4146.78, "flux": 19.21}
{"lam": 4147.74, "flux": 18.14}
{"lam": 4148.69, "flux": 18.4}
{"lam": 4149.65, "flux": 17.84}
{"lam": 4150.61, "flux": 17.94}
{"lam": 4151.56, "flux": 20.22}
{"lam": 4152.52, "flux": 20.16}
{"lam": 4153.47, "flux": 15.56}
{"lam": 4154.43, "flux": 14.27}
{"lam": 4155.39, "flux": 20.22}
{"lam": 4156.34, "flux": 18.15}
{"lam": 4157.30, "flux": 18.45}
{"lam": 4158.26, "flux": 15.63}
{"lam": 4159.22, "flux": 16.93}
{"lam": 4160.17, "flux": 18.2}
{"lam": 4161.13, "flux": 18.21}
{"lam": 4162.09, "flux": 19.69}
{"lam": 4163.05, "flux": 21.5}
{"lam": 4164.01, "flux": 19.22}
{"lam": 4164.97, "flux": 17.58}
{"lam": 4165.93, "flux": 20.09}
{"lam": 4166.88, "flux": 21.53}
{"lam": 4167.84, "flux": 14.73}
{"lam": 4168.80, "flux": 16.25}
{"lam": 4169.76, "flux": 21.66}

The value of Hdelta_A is 2.22 angstrom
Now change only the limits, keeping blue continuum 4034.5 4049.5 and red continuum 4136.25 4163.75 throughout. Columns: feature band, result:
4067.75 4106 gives 2.7 angstrom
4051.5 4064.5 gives 1.4 angstrom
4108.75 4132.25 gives 0.2 angstrom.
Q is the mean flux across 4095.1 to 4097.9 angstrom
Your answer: 17.6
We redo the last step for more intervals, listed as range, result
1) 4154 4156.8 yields 17.6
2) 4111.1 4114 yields 19.3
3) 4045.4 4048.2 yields 17.2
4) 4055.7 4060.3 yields 17.2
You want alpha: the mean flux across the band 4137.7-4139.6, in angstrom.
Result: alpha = 18.5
